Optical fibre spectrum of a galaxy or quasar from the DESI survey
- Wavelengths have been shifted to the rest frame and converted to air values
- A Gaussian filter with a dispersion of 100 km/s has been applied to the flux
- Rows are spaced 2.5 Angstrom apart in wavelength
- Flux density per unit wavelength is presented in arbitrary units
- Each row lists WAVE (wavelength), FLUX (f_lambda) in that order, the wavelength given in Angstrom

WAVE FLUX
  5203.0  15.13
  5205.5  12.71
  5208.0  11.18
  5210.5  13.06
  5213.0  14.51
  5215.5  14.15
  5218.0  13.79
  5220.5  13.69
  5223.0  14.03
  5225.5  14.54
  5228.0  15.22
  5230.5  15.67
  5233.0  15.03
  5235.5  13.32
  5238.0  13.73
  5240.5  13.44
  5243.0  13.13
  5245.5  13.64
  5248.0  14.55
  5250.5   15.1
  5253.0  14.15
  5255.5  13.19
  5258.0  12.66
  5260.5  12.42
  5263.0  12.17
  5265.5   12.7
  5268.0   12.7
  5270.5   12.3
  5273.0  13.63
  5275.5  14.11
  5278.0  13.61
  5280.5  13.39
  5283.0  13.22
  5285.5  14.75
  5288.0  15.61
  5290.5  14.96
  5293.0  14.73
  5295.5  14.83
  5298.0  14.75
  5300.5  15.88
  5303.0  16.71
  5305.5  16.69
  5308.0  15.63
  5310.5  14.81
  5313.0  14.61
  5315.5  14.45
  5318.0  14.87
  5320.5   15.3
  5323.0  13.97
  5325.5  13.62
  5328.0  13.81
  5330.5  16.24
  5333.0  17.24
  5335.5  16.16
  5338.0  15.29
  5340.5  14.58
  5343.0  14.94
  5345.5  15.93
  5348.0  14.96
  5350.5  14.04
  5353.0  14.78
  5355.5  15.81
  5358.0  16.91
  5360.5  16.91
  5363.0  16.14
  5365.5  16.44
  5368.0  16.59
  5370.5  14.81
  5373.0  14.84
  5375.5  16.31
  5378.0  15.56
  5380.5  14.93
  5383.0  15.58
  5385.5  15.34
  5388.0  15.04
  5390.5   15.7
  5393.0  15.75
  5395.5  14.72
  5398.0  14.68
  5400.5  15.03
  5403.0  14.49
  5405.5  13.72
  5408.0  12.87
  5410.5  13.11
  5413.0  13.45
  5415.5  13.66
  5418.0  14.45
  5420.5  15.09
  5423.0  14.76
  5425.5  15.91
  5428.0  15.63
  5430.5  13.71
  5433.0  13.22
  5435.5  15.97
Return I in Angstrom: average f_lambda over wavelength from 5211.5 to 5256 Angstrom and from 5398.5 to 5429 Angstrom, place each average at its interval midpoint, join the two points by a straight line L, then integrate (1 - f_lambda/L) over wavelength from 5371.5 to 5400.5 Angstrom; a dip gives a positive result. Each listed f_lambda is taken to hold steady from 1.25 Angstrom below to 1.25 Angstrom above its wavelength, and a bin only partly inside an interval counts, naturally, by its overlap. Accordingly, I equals -2.0 Angstrom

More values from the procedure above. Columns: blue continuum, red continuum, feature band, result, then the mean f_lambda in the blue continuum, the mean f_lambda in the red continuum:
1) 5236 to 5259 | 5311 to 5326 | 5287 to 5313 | -2.0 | 13.7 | 14.5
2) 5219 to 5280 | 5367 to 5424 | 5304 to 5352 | -2.8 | 13.7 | 14.8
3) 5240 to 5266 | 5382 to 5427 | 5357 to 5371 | -2.0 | 13.4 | 14.6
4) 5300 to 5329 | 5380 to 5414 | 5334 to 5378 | -2.4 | 15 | 14.6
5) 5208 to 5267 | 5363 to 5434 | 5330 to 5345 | -1.3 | 13.8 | 14.9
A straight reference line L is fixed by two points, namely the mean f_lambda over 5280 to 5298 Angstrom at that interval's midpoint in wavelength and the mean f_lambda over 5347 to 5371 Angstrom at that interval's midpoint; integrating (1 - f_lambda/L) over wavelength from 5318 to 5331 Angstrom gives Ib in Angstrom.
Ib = 0.6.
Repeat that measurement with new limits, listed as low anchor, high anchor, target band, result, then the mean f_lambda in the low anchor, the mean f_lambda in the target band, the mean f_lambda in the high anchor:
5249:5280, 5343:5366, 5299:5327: -1.1 Angstrom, 13.2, 15.1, 15.7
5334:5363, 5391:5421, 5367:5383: -0.6 Angstrom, 15.5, 15.5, 14.3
